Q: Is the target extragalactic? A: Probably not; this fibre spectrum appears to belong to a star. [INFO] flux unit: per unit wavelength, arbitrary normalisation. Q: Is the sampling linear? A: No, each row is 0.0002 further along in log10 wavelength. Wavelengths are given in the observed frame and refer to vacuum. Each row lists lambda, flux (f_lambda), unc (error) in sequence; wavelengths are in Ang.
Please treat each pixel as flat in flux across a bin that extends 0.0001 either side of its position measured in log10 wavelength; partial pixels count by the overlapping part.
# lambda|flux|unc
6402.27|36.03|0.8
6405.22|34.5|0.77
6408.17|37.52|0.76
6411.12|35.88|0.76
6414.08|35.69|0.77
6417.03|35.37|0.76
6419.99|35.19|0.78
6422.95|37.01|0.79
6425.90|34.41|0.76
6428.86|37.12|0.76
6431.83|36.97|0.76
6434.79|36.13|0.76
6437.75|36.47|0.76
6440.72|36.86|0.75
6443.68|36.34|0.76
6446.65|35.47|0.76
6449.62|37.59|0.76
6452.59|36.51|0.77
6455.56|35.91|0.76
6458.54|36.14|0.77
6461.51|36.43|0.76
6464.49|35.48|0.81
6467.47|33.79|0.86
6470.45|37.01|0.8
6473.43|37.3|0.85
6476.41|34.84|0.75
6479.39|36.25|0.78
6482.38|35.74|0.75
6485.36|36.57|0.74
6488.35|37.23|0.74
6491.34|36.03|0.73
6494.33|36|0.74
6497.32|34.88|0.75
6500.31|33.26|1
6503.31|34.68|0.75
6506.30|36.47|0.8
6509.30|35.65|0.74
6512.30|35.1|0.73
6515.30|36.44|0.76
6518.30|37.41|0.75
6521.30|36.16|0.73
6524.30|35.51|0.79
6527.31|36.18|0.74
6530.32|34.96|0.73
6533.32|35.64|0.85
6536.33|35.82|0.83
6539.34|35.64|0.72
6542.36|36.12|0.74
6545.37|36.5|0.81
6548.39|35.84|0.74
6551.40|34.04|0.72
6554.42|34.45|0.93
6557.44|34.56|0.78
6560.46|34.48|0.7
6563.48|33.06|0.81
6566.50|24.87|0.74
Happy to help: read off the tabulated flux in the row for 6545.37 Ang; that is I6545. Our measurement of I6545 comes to 36.5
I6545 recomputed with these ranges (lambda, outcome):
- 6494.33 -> 36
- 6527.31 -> 36.18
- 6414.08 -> 35.69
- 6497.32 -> 34.88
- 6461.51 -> 36.43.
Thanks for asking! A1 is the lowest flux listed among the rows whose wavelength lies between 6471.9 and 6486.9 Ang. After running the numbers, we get 34.84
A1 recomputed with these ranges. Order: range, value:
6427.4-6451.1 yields 35.47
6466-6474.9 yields 33.79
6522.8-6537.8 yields 34.96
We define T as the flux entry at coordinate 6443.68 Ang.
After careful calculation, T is 36.34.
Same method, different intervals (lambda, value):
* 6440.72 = 36.86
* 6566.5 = 24.87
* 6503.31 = 34.68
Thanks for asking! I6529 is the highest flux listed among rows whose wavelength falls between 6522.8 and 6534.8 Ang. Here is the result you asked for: 36.18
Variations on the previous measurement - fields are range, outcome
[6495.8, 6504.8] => 34.88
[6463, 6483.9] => 37.3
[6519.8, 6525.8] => 36.16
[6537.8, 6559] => 36.5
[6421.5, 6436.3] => 37.12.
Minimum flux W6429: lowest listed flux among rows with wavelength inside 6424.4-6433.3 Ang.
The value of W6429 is 34.41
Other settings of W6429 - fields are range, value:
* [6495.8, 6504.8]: 33.26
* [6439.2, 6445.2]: 36.34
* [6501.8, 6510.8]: 34.68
